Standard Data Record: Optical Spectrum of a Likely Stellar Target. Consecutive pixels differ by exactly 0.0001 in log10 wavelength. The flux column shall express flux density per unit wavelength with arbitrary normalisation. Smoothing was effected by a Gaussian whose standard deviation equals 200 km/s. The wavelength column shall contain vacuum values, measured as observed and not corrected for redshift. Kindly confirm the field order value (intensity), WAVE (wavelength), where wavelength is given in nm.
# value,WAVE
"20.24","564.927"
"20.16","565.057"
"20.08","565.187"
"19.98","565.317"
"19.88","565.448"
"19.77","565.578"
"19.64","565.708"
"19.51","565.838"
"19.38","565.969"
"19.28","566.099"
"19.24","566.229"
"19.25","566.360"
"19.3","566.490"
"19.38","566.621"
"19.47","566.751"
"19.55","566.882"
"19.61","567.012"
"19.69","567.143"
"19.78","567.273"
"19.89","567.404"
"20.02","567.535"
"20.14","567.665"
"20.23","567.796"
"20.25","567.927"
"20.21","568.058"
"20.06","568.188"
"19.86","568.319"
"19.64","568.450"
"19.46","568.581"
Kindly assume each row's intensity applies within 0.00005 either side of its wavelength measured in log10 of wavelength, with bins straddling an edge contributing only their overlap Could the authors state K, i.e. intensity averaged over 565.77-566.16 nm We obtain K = 19.4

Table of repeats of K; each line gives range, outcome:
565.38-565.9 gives 19.7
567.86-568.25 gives 20.2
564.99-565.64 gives 20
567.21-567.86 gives 20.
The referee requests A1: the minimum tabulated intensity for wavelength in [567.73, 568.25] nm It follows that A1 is 20.06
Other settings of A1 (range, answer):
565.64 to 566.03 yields 19.38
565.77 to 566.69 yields 19.24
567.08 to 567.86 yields 19.69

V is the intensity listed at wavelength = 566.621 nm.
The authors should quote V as 19.38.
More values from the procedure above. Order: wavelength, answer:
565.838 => 19.51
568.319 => 19.86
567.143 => 19.69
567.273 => 19.78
